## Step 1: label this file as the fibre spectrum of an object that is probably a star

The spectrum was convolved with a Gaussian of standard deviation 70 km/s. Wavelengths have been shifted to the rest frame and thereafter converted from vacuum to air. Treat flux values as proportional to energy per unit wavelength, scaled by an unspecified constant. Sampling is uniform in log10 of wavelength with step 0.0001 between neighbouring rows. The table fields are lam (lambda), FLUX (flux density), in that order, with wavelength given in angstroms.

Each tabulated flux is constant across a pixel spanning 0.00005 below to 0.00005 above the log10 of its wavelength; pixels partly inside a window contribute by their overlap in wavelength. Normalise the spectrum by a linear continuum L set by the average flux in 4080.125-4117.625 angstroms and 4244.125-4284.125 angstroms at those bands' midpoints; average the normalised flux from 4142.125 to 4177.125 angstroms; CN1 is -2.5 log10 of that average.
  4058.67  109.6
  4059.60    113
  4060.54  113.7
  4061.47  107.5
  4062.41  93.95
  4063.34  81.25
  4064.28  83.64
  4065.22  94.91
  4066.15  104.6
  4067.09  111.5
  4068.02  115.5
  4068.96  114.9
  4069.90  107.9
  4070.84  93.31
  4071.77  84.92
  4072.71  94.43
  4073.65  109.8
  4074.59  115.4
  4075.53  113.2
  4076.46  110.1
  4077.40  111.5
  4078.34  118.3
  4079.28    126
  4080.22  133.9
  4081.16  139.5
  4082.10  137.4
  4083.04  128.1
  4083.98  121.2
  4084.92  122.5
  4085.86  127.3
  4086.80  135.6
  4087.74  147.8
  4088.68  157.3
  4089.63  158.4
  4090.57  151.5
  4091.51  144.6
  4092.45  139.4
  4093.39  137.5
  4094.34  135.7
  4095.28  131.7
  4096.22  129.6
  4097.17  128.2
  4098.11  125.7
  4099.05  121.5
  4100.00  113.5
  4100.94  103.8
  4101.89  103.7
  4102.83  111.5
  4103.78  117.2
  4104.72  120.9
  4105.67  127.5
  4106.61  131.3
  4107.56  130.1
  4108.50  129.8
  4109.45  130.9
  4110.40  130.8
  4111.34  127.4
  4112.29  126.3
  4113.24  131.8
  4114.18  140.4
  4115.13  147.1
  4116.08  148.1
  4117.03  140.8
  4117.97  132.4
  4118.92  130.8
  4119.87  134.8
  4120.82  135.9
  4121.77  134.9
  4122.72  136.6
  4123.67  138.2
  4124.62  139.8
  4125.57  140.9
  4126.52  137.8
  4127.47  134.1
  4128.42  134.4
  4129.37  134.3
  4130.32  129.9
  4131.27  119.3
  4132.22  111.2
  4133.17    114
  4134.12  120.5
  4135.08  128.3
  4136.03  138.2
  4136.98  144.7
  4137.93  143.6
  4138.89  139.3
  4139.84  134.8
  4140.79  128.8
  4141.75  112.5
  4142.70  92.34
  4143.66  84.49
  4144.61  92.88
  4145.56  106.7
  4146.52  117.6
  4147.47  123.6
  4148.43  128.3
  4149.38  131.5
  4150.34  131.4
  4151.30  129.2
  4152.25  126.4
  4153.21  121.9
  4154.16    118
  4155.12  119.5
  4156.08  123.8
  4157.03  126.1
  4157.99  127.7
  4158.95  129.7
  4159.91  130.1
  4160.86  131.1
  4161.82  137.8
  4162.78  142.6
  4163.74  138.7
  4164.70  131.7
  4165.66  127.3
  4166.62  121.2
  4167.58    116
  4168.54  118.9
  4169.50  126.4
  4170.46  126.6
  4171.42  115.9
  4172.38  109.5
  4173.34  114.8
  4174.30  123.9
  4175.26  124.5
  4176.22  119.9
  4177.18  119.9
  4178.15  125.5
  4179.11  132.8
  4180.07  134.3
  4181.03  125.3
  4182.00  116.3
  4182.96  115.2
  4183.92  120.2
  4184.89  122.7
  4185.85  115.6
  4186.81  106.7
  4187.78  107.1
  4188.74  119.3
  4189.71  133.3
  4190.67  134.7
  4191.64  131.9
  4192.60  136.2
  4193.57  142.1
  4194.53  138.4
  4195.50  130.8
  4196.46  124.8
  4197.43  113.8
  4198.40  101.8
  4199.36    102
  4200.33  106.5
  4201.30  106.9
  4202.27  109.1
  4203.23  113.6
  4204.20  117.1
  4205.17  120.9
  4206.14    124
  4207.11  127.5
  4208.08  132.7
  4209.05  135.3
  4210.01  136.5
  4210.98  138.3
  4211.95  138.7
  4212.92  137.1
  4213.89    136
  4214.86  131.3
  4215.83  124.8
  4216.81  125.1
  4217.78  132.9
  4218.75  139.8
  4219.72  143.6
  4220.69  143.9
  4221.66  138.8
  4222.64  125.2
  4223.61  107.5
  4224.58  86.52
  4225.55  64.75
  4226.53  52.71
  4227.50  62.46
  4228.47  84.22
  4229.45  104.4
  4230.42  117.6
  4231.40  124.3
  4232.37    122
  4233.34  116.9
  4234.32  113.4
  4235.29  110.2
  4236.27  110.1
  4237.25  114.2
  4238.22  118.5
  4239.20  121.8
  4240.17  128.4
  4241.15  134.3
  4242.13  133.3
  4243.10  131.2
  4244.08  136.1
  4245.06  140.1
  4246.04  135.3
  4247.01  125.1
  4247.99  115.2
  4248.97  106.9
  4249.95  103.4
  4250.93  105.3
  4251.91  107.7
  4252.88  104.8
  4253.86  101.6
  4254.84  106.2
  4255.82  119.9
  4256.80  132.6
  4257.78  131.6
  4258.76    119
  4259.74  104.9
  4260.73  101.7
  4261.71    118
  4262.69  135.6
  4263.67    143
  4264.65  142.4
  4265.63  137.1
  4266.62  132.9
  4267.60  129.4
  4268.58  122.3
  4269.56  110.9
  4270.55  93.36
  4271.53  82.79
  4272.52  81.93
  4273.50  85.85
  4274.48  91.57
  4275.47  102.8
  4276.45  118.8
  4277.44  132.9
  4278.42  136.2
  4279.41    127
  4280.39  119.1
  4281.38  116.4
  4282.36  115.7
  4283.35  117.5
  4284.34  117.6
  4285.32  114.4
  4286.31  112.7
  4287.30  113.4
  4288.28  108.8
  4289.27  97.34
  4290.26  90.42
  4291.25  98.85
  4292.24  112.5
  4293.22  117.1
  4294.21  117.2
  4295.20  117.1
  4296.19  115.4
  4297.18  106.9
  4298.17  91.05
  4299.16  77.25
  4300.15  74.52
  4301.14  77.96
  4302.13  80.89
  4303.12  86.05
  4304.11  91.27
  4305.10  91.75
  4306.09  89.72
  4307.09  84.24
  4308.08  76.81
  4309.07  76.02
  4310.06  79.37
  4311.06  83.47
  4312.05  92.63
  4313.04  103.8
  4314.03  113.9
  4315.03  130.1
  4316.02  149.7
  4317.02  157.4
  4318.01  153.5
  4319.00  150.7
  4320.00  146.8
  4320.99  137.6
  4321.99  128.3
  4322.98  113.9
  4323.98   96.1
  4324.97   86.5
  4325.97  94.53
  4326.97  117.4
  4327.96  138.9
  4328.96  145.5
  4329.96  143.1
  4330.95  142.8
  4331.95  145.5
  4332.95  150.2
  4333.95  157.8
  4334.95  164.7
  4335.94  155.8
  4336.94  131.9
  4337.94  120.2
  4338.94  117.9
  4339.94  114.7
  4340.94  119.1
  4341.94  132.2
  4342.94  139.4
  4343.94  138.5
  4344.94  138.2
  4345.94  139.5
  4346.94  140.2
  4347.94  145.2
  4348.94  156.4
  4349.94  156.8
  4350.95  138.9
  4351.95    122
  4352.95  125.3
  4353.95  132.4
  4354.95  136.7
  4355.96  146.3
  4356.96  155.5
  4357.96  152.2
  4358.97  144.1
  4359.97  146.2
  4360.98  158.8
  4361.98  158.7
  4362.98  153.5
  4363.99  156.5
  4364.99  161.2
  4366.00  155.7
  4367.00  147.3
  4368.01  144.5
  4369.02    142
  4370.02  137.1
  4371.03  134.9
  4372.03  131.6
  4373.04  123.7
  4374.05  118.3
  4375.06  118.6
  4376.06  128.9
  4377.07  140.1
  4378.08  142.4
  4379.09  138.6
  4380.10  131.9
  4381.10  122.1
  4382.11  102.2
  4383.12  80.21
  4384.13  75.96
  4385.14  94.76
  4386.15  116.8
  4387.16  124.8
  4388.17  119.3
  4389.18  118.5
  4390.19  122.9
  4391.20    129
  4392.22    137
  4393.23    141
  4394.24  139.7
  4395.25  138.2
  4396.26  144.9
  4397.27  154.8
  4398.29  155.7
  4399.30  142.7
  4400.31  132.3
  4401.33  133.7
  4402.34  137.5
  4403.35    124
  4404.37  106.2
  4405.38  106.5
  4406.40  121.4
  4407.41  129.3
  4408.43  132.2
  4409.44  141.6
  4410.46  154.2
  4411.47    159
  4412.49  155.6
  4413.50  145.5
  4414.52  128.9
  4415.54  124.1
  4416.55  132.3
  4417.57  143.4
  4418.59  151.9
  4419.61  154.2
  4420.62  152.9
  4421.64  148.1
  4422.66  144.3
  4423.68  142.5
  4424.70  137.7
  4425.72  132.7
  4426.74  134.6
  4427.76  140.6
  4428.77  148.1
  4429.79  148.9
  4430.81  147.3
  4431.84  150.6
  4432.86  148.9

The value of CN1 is 0.04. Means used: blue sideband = 132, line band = 122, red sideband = 117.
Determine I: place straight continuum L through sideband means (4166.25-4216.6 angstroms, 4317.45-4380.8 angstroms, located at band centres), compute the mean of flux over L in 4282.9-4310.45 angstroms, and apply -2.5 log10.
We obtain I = 0.33 mag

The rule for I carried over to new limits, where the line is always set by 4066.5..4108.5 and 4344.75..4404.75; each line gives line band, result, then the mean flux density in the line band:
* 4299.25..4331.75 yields 0.199 mag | 110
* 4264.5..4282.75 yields 0.149 mag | 114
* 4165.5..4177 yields 0.059 mag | 120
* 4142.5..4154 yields 0.089 mag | 116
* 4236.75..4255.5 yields 0.091 mag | 119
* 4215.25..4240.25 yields 0.148 mag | 113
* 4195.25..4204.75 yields 0.143 mag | 112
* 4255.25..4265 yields 0.051 mag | 124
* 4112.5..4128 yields -0.104 mag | 138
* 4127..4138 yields -0.030 mag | 129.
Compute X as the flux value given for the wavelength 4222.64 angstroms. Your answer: 125.2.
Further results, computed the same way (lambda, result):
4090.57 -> 151.5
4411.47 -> 159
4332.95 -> 150.2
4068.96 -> 114.9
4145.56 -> 106.7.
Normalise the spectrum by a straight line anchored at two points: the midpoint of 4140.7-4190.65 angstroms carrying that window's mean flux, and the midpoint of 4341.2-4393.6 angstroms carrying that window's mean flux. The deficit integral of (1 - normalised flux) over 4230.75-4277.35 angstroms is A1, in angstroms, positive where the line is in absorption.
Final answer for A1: 3.6 angstroms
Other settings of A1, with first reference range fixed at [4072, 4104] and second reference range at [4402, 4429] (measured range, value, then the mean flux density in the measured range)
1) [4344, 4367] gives -1.8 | 146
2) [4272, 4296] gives 4.0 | 111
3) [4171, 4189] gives 1.4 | 119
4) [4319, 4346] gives 0.6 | 132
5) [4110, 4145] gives -0.5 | 130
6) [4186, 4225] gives 1.6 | 125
